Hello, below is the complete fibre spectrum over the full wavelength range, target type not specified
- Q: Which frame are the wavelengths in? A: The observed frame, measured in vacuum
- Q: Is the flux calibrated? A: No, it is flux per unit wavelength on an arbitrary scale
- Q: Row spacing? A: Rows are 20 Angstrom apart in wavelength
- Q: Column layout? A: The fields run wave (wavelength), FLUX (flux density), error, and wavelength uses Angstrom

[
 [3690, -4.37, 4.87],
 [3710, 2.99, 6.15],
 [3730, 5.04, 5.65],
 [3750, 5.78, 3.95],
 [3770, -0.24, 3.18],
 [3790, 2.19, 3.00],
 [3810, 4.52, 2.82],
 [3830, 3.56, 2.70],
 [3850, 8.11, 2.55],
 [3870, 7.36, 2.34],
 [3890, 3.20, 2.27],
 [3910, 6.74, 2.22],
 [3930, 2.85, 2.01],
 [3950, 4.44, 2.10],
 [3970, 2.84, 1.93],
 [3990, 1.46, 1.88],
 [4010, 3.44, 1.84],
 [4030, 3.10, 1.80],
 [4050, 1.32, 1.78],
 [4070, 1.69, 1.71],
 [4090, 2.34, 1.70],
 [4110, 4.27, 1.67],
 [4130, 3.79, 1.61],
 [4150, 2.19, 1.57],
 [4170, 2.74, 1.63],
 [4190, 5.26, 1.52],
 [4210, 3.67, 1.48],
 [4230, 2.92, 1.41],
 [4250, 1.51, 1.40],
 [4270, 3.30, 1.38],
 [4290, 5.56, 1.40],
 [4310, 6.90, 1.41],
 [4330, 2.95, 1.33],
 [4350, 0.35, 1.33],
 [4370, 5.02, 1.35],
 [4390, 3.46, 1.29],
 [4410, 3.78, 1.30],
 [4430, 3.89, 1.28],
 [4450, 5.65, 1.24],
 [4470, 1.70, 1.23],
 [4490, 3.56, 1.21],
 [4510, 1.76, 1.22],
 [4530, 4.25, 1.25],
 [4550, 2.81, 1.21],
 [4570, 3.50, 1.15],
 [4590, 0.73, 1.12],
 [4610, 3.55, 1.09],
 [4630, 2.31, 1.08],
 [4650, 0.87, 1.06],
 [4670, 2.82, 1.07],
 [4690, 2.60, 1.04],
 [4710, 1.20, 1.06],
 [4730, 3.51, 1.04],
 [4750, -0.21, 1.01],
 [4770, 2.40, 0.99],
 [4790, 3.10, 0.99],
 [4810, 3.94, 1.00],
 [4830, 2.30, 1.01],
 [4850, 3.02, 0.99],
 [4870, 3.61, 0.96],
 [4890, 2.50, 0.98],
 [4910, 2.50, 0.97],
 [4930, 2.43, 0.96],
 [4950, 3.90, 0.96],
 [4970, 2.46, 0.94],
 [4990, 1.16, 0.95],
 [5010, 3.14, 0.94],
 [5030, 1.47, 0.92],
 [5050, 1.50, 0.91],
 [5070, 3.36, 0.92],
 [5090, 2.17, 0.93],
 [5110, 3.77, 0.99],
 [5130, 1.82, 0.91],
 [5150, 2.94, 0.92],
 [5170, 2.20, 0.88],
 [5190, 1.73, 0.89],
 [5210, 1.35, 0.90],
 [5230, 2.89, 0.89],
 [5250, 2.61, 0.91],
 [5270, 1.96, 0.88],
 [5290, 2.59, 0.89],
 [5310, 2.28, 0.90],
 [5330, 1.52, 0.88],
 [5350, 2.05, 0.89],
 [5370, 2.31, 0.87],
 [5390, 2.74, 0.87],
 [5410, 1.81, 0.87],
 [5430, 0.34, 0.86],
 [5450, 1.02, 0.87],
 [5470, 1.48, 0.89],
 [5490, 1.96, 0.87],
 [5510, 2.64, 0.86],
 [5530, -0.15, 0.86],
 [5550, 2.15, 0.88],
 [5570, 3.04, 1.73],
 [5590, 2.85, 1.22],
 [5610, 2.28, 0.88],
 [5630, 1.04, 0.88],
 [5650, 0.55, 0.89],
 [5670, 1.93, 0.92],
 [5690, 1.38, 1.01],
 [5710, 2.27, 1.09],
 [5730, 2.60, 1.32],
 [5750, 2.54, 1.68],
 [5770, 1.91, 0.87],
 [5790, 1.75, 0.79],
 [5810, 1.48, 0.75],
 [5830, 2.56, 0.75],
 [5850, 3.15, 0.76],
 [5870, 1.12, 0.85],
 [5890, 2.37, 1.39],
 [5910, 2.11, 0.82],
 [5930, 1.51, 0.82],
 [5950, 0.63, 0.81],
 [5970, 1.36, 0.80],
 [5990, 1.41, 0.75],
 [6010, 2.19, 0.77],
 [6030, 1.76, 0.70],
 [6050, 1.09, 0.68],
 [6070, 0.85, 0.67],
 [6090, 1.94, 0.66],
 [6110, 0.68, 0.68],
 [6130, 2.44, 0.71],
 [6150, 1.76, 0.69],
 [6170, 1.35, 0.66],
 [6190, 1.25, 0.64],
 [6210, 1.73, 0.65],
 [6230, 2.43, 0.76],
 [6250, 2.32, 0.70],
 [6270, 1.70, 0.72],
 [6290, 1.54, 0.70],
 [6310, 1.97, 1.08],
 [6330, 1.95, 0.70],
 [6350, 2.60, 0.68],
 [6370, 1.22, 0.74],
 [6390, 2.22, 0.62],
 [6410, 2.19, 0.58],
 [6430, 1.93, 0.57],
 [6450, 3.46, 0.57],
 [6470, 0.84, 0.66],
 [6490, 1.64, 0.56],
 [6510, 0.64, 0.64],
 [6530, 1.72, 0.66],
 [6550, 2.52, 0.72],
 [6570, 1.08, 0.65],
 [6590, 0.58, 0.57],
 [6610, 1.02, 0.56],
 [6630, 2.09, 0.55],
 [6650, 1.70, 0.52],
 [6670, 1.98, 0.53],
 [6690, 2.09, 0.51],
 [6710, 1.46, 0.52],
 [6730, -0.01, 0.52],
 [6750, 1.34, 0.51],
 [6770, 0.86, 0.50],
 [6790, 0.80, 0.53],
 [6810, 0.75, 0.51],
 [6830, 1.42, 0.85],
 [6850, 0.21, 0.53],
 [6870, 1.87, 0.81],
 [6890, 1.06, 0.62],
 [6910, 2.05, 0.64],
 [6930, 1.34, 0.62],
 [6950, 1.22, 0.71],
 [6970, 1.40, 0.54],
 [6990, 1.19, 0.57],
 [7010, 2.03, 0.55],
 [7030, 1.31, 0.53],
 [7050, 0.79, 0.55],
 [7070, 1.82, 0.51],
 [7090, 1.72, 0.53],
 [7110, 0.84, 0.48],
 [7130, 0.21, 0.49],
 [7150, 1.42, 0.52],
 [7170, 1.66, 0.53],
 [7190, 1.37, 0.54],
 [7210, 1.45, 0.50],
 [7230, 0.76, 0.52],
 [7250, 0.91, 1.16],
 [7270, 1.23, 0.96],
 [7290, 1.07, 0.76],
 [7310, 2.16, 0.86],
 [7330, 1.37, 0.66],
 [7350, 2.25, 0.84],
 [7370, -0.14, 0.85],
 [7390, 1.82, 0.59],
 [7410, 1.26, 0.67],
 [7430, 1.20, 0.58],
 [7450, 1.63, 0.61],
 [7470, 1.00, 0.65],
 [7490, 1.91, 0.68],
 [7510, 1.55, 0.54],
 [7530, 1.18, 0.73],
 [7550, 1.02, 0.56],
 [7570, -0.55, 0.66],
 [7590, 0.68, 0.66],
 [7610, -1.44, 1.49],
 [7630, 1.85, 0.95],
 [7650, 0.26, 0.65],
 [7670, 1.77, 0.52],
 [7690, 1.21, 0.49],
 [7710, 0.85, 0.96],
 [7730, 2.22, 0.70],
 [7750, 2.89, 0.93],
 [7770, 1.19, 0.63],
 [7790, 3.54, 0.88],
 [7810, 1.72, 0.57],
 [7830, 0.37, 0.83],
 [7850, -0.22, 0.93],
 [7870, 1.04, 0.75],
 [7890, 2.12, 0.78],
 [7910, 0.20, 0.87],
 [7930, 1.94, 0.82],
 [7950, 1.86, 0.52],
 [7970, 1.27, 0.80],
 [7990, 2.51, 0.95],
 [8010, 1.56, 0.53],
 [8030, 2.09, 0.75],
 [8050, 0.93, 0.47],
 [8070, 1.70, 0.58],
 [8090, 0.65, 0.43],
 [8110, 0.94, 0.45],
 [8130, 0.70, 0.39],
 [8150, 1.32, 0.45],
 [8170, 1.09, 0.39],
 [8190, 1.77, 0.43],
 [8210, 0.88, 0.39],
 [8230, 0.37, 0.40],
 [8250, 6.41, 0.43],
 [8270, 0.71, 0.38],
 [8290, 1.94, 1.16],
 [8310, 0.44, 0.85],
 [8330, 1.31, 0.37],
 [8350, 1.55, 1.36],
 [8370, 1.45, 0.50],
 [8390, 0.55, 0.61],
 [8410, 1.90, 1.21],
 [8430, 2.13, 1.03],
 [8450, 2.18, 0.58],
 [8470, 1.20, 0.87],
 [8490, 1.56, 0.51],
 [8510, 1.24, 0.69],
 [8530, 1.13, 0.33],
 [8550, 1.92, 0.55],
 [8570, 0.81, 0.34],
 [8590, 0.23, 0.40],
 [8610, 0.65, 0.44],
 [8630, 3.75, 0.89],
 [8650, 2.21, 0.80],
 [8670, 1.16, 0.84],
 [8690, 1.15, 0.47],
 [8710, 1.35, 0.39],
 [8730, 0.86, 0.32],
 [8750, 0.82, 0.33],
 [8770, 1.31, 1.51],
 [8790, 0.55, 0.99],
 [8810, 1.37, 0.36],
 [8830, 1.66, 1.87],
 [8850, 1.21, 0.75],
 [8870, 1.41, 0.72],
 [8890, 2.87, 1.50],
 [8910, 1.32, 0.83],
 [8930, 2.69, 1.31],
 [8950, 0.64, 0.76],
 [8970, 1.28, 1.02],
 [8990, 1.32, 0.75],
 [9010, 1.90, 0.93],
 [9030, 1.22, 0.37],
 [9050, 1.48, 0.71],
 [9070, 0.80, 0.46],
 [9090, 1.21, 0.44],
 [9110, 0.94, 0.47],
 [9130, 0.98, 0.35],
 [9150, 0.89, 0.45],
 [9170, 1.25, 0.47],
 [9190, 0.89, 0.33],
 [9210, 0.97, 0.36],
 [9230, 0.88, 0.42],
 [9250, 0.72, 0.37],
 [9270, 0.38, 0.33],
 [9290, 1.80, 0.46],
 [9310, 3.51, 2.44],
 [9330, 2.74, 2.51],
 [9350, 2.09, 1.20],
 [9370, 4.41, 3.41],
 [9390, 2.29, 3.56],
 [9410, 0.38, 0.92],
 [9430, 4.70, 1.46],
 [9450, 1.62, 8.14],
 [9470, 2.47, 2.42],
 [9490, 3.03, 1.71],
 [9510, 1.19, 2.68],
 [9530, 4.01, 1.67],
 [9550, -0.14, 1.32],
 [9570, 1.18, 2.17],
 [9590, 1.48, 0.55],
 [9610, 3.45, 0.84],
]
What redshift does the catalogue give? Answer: 1.21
